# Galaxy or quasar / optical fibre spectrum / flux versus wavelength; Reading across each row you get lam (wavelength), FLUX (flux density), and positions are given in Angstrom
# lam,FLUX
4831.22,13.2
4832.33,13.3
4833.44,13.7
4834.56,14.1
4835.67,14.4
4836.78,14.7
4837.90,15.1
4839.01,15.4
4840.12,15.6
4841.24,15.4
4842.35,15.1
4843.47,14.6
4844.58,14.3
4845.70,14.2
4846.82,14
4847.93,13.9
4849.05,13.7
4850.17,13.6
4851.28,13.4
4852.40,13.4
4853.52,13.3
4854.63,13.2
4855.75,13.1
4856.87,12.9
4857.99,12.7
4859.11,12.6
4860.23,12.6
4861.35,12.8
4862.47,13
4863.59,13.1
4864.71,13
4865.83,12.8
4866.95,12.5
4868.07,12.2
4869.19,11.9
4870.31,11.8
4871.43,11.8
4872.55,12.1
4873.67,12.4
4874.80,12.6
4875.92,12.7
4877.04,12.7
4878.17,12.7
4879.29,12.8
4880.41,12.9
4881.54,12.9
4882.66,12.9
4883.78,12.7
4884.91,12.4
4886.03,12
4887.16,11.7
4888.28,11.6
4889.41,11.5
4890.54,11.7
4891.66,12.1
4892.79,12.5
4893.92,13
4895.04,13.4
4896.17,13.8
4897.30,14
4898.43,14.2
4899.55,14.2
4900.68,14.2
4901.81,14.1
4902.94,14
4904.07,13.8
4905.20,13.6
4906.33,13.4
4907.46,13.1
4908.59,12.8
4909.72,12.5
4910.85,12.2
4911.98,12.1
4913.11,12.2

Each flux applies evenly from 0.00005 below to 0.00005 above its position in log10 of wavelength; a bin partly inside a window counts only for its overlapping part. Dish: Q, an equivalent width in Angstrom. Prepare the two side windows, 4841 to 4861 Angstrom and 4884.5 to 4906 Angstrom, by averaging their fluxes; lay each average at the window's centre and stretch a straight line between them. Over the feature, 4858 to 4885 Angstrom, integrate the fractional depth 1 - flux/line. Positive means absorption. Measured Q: 1.6 Angstrom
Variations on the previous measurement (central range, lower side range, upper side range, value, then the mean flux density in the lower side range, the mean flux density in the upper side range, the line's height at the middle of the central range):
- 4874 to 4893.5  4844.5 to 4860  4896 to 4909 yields 1.8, 13.4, 13.8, 13.6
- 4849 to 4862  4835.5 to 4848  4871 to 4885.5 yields 0.8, 14.8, 12.6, 14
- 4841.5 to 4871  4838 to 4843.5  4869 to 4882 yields 1.7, 15.3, 12.5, 14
